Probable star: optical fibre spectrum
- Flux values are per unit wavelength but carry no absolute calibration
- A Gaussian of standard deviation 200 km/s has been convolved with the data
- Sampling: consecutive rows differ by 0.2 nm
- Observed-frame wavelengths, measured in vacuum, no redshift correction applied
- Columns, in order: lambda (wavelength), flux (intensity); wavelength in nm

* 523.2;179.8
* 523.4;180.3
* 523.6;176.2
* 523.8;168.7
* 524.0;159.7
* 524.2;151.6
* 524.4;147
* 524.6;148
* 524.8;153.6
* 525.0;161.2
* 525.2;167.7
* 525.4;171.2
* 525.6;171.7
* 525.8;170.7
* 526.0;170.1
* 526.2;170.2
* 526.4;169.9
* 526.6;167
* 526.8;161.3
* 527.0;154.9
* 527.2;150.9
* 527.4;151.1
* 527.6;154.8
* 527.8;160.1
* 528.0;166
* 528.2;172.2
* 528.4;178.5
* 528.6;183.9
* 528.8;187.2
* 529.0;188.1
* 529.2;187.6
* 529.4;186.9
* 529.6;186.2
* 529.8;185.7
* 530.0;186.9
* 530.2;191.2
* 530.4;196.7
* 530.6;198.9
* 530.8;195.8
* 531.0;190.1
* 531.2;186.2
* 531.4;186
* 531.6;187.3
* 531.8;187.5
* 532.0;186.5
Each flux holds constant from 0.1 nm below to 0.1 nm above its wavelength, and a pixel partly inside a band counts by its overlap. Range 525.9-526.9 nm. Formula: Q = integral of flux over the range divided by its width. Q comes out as 168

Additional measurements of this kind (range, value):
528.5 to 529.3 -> 187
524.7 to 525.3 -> 161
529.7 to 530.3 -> 188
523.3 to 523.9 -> 175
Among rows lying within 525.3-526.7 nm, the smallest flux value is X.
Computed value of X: 167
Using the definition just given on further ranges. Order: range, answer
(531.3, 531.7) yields 186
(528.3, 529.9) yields 178.5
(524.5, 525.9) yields 148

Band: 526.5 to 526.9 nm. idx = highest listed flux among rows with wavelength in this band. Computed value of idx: 167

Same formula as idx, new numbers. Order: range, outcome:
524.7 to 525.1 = 161.2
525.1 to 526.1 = 171.7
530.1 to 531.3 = 198.9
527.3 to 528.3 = 172.2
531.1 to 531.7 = 187.3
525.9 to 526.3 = 170.2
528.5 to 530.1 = 188.1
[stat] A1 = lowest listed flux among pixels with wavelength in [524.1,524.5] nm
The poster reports 147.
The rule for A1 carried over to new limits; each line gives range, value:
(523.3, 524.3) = 151.6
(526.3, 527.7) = 150.9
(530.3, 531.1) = 190.1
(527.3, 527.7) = 151.1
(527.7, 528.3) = 160.1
